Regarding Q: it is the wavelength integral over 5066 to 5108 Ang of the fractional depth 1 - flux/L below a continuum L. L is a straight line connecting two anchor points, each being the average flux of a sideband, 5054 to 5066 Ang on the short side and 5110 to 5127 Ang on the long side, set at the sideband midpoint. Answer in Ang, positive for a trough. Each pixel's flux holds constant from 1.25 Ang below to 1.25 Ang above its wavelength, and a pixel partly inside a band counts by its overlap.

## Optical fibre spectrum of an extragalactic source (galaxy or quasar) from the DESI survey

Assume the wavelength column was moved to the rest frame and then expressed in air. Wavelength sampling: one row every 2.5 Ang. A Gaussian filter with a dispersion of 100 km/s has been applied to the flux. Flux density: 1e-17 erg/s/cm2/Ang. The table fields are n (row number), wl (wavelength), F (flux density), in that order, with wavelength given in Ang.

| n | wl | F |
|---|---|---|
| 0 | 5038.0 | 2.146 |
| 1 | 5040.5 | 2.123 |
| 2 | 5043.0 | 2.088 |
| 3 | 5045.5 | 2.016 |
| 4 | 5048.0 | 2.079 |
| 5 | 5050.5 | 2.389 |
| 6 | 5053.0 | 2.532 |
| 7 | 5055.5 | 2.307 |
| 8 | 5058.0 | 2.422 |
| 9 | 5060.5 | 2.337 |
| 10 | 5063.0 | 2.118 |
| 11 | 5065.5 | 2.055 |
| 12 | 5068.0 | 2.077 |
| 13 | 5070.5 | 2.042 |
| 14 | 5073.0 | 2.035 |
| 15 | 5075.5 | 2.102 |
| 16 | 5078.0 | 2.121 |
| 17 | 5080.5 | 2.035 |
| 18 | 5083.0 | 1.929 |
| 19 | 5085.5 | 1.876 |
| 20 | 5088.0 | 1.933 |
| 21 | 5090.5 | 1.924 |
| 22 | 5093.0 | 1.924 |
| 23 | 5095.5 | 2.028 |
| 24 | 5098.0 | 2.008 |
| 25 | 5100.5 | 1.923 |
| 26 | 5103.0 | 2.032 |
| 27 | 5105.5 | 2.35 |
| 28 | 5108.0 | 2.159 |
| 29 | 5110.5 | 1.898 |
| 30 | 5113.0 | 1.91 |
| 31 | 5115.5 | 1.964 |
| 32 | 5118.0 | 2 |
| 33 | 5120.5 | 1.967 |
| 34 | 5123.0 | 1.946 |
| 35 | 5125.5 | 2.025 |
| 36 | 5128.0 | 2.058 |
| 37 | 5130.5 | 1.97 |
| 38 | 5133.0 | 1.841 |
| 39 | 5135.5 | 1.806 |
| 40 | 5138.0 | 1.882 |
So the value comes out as 1.9 Ang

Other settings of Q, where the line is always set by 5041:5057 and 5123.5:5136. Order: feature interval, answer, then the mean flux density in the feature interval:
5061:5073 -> 0.5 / 2.09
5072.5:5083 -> 0.4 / 2.06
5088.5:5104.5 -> 0.7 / 1.98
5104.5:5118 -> -0.2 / 2.05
